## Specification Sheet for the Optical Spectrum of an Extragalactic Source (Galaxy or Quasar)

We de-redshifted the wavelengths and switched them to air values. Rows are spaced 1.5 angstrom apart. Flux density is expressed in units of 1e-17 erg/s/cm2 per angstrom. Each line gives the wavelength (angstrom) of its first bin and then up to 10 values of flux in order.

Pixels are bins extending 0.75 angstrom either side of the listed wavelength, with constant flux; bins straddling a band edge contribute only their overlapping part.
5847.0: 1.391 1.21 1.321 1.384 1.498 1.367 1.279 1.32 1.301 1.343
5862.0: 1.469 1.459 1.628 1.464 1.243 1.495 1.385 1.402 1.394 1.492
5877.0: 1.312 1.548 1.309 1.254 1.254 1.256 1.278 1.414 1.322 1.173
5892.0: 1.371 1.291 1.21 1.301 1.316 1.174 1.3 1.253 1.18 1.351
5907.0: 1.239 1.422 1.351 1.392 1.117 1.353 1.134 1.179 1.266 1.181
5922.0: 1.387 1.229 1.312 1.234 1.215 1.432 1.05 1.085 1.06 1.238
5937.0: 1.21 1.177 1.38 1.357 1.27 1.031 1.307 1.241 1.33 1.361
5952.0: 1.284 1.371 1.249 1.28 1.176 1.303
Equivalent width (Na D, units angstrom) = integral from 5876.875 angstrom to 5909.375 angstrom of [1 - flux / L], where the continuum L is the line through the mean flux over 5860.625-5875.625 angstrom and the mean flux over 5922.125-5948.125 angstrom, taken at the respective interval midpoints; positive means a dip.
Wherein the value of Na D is 1.49 angstrom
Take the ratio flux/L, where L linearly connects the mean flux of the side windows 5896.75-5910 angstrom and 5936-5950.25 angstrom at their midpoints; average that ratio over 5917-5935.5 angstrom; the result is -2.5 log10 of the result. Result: 0.04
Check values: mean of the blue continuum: 1.28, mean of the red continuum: 1.26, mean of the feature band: 1.22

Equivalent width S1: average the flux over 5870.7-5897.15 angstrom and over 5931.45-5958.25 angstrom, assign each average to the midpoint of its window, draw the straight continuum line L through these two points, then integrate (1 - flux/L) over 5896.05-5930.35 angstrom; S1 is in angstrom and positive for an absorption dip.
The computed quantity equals 0.4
